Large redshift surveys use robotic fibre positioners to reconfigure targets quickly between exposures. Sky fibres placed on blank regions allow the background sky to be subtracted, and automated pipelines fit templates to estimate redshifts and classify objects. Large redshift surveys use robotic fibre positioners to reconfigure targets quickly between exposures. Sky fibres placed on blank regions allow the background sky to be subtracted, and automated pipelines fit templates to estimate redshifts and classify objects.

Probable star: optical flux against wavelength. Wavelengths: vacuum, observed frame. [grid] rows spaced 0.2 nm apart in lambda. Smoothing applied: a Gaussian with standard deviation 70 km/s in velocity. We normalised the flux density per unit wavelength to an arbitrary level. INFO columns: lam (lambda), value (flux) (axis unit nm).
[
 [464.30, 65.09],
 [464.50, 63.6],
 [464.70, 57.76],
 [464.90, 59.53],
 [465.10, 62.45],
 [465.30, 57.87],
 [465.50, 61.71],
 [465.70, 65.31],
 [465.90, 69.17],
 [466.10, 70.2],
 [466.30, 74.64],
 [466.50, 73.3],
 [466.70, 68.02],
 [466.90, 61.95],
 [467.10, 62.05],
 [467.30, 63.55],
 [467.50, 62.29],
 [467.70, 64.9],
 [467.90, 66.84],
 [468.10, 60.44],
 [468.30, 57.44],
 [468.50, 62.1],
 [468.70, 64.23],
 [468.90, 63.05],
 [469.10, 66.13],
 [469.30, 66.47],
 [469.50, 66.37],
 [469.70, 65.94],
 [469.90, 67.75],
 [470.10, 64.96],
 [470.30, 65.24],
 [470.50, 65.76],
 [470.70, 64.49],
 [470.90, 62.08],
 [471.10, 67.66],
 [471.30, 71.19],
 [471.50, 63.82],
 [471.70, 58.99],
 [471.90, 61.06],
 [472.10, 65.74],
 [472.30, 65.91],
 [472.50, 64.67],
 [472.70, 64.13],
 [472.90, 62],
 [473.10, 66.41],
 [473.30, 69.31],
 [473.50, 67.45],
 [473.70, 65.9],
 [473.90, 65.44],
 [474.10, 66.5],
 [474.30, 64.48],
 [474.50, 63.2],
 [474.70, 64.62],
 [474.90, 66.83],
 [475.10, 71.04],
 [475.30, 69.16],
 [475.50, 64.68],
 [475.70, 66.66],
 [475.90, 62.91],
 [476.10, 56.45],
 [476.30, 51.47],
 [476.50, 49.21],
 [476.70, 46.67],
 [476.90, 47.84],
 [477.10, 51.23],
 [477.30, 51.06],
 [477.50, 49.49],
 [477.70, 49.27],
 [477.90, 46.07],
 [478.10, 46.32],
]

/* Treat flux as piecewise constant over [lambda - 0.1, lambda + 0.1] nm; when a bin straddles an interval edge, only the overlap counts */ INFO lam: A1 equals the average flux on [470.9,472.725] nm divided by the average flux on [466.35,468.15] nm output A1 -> 0.99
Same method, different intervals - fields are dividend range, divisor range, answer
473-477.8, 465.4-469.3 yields 0.93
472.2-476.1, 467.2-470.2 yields 1.02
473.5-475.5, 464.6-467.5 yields 1.02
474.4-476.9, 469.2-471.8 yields 0.93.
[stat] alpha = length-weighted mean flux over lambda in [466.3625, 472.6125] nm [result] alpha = 64.7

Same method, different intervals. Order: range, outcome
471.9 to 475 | 65.4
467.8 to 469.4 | 63.3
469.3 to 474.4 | 65.4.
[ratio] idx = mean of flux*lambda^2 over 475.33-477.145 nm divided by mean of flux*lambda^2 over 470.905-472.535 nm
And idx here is 0.88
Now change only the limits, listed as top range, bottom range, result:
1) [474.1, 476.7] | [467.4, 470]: 1.00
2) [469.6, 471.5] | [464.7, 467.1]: 1.03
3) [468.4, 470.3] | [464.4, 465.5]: 1.10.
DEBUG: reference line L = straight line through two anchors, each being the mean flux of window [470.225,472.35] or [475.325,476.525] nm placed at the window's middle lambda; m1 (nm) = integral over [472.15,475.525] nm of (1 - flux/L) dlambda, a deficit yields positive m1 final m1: -0.220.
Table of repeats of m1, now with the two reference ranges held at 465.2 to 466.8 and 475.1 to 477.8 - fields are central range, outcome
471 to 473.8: -0.23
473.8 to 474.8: -0.12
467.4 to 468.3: 0.03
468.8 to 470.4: -0.06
